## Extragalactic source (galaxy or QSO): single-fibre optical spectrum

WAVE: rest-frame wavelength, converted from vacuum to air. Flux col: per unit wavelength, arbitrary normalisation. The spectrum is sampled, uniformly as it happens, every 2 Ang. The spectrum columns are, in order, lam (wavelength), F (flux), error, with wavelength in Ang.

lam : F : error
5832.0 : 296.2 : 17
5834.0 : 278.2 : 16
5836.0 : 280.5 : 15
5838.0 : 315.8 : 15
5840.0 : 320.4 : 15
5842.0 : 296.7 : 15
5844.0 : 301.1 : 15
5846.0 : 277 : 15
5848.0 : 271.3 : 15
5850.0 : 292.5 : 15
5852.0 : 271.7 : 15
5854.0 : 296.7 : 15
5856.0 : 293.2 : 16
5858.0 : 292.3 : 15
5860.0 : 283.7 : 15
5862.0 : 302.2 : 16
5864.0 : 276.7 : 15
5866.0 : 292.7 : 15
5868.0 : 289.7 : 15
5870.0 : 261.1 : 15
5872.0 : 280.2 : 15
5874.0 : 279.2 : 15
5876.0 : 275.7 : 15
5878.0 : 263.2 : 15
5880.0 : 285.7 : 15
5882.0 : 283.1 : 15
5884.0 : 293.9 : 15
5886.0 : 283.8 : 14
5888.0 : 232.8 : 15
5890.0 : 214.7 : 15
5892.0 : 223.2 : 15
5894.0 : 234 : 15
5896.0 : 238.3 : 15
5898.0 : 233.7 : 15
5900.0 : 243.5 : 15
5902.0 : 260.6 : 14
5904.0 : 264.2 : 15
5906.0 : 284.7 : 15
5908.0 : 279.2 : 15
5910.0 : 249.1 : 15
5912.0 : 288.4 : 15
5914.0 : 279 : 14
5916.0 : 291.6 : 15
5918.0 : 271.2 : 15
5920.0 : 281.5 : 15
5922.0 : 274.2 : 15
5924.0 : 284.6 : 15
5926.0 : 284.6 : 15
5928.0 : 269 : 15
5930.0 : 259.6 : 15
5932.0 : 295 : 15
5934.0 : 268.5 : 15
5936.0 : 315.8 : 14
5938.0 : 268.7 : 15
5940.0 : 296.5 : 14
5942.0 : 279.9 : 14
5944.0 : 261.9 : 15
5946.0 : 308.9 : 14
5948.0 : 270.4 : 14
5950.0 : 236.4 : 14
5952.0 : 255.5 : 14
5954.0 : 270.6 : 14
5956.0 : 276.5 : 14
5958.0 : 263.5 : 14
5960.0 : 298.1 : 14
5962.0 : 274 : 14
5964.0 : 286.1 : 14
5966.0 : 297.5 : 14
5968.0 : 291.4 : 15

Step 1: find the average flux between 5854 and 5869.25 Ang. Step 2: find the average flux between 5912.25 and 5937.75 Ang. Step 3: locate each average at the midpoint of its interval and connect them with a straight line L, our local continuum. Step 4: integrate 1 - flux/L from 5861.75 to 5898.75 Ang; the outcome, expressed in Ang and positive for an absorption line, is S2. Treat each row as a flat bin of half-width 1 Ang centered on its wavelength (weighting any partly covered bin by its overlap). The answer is 2.9 Ang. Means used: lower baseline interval 290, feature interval 265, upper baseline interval 281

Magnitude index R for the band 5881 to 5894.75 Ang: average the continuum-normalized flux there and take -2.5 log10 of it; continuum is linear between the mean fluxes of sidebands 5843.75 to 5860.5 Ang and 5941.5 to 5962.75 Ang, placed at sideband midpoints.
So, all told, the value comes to 0.116 mag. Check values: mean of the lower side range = 286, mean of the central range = 253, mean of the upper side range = 272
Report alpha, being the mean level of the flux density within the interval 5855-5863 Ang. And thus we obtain 293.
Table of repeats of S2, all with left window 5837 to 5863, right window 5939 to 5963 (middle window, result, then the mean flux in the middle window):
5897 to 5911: 1.2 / 259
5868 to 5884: 0.6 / 278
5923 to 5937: -0.2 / 282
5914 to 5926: 0.0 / 281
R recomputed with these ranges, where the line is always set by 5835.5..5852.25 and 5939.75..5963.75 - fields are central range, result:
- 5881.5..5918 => 0.09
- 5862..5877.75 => 0.03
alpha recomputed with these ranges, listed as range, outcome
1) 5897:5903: 246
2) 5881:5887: 287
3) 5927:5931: 264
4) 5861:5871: 284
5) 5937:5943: 282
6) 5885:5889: 258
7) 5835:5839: 298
